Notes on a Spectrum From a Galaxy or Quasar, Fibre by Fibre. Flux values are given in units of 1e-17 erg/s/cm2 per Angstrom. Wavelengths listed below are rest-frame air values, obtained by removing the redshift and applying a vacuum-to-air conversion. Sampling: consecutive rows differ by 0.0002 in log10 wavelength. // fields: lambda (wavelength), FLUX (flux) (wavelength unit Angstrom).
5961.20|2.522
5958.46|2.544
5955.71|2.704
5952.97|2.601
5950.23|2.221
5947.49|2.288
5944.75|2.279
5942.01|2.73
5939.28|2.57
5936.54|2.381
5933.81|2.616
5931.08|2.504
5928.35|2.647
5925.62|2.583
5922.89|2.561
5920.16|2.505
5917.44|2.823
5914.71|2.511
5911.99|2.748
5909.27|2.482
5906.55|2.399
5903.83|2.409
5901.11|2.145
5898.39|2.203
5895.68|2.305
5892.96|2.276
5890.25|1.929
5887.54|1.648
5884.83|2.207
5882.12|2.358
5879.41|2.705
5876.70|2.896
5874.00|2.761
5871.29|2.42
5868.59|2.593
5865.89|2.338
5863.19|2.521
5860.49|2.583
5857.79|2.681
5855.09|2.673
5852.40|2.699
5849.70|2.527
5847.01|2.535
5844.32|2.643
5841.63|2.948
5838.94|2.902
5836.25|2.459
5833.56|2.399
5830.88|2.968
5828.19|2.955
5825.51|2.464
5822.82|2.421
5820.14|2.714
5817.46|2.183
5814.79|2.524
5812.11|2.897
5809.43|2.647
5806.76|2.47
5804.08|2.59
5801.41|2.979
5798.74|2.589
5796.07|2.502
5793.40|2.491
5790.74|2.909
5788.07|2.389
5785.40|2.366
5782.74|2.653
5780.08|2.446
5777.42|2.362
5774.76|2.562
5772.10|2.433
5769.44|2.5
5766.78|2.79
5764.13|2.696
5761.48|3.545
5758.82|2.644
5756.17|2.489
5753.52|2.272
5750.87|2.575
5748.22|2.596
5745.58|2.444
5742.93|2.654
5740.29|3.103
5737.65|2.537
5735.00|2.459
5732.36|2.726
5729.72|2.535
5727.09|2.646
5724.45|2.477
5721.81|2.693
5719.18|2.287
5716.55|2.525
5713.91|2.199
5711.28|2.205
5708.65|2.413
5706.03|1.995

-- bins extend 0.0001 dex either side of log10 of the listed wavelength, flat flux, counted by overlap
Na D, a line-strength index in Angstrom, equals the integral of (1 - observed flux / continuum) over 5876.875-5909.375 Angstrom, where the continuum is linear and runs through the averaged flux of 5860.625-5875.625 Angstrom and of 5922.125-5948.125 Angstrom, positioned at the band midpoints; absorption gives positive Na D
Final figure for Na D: 3.4 Angstrom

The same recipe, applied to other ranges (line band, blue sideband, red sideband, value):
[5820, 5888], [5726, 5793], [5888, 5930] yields -2.6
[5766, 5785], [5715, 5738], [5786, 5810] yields 0.5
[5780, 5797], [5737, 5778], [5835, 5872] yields 0.6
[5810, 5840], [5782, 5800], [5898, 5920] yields -1.1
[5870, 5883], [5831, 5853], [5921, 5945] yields -0.1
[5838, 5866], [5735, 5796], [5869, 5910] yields -2.6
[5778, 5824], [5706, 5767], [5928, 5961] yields -0.4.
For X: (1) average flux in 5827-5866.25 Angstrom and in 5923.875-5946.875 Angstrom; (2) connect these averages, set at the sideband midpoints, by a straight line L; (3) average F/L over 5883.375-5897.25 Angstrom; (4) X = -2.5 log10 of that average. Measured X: 0.242 mag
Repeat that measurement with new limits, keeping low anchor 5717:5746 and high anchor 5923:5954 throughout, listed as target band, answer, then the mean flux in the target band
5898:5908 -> 0.097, 2.3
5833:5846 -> -0.057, 2.68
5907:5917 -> -0.034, 2.59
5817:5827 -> 0.034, 2.48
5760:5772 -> -0.101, 2.83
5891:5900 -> 0.128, 2.24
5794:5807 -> -0.028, 2.63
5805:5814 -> -0.040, 2.66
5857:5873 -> 0.004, 2.52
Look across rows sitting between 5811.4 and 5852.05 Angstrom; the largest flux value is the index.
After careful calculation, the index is 2.968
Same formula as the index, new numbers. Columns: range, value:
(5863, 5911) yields 2.896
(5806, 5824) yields 2.897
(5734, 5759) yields 3.103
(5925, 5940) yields 2.647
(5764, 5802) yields 2.979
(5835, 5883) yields 2.948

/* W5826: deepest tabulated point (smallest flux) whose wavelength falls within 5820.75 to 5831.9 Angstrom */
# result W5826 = 2.421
